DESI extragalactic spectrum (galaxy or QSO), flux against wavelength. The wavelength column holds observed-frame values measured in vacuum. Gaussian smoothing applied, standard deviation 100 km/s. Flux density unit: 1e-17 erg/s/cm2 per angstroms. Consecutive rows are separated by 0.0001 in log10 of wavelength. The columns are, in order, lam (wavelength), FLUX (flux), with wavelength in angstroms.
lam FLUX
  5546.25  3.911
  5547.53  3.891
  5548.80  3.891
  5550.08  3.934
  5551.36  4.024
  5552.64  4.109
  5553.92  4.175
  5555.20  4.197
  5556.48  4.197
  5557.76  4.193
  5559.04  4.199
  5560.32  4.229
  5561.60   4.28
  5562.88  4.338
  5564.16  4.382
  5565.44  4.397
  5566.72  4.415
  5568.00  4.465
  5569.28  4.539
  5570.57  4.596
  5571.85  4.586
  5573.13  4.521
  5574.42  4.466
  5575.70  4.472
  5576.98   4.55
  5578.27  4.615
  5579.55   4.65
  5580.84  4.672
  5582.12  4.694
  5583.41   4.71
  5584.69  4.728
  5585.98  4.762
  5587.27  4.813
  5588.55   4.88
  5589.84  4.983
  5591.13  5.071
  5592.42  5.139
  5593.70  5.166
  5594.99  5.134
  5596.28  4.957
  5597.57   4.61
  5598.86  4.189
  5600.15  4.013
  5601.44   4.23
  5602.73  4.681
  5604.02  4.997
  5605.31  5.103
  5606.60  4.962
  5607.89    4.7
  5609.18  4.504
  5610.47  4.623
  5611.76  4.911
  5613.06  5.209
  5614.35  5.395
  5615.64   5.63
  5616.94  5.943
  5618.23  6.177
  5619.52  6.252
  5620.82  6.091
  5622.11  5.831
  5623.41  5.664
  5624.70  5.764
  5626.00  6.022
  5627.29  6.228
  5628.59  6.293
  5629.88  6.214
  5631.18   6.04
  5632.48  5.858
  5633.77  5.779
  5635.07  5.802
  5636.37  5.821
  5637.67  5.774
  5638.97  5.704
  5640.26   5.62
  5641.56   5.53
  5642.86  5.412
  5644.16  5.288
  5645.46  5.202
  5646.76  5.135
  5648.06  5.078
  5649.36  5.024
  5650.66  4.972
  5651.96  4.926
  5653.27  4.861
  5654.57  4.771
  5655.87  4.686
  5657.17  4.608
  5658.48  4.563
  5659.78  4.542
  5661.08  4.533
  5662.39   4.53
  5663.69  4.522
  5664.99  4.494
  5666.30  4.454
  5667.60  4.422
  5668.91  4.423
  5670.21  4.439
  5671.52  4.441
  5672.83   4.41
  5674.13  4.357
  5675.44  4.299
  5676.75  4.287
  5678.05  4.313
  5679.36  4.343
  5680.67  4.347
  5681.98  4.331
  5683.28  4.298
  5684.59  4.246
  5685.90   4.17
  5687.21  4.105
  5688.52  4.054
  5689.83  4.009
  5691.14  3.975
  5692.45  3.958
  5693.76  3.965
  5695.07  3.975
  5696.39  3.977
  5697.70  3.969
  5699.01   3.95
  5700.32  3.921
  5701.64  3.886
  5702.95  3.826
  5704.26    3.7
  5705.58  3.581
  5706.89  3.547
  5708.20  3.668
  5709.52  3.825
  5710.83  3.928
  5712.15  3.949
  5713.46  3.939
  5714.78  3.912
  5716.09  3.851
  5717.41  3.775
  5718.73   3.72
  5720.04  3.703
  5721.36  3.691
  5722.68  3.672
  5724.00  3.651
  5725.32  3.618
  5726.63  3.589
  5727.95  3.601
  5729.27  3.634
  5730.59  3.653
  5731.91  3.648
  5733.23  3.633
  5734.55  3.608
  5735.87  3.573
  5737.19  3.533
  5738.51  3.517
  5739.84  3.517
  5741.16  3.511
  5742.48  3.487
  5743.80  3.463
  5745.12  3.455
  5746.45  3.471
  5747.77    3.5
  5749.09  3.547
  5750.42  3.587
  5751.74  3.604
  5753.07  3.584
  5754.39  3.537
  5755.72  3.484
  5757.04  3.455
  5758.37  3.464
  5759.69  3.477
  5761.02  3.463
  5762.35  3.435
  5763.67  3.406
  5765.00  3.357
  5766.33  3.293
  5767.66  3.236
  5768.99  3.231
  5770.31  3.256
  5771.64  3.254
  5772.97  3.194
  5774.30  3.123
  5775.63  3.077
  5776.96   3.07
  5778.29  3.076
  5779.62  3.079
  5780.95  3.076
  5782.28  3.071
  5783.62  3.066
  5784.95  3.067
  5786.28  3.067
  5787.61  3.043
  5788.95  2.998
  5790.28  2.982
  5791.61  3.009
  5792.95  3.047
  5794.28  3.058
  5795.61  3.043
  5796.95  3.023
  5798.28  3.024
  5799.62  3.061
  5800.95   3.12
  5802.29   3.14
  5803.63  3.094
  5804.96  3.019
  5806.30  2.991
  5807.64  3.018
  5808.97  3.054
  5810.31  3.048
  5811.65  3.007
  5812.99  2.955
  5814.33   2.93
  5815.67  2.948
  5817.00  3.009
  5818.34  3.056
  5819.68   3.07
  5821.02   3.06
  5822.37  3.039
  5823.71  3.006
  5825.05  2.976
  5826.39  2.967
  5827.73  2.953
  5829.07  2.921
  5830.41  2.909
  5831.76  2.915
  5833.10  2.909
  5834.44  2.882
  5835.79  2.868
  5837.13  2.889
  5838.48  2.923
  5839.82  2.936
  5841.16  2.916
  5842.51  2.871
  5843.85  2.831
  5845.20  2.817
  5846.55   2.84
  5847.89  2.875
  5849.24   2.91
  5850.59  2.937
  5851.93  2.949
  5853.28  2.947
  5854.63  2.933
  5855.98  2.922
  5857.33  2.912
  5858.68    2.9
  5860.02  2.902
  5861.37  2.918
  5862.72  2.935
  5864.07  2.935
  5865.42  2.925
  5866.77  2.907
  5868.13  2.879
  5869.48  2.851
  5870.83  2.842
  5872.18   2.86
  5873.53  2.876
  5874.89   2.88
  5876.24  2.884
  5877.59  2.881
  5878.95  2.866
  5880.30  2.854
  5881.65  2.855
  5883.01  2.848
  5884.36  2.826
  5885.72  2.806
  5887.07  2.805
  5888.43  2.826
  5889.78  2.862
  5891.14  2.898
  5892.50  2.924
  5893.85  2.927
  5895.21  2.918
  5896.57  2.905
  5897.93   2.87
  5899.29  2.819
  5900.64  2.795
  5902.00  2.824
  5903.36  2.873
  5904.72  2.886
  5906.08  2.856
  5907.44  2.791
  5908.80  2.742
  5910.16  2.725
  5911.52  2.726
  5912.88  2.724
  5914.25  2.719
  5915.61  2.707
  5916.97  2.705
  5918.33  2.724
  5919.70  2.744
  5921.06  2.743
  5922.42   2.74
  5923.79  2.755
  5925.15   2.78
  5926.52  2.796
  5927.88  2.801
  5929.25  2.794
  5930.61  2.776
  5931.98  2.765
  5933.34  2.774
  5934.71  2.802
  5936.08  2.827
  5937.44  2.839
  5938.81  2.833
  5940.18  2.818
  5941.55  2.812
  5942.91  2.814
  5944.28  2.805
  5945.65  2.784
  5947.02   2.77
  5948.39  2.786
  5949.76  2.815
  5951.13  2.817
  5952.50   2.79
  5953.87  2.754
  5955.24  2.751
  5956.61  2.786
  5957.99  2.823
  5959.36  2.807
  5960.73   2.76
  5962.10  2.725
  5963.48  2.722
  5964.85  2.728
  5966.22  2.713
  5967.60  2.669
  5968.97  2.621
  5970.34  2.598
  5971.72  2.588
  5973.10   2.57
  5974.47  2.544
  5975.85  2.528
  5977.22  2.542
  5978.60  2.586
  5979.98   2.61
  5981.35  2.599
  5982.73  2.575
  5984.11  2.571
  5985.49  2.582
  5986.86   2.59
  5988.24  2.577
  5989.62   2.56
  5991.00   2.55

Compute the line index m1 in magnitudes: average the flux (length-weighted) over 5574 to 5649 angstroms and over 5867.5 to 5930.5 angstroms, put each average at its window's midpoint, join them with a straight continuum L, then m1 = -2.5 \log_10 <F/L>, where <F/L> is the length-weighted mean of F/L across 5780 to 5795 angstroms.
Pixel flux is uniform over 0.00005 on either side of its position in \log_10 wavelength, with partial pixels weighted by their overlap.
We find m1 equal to 0.23 mag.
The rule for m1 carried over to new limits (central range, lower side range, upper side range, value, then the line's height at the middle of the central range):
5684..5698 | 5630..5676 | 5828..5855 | 0.14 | 4.57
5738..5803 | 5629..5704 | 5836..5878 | 0.14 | 3.7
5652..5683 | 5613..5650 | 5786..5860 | 0.16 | 5.21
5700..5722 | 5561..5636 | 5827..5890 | 0.09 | 4.12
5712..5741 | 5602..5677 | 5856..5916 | 0.18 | 4.35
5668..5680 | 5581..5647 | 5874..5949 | 0.10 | 4.8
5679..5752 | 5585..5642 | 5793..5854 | 0.11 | 4.19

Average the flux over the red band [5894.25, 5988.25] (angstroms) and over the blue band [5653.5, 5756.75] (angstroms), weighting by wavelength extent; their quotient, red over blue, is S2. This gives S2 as 0.7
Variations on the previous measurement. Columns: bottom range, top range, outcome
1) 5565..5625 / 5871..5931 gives 0.57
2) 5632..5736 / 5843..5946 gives 0.65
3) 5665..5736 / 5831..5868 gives 0.73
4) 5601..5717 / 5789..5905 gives 0.62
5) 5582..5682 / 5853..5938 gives 0.56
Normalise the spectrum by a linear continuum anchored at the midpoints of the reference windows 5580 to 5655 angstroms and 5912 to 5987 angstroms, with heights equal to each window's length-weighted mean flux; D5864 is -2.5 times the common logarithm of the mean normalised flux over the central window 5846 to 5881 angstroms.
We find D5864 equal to 0.17 mag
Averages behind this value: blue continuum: 5.25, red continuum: 2.72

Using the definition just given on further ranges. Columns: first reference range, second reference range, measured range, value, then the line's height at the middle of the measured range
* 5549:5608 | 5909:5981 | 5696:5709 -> 0.039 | 3.94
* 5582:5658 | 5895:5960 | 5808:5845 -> 0.213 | 3.6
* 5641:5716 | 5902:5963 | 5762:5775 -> 0.158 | 3.79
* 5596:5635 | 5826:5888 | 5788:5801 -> 0.165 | 3.53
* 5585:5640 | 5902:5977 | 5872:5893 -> 0.123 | 3.2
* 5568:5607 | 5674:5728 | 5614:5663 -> -0.242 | 4.36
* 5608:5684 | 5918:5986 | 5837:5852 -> 0.228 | 3.56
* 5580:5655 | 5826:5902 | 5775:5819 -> 0.161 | 3.53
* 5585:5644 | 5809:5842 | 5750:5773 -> 0.084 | 3.68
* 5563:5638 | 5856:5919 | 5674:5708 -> 0.088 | 4.38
